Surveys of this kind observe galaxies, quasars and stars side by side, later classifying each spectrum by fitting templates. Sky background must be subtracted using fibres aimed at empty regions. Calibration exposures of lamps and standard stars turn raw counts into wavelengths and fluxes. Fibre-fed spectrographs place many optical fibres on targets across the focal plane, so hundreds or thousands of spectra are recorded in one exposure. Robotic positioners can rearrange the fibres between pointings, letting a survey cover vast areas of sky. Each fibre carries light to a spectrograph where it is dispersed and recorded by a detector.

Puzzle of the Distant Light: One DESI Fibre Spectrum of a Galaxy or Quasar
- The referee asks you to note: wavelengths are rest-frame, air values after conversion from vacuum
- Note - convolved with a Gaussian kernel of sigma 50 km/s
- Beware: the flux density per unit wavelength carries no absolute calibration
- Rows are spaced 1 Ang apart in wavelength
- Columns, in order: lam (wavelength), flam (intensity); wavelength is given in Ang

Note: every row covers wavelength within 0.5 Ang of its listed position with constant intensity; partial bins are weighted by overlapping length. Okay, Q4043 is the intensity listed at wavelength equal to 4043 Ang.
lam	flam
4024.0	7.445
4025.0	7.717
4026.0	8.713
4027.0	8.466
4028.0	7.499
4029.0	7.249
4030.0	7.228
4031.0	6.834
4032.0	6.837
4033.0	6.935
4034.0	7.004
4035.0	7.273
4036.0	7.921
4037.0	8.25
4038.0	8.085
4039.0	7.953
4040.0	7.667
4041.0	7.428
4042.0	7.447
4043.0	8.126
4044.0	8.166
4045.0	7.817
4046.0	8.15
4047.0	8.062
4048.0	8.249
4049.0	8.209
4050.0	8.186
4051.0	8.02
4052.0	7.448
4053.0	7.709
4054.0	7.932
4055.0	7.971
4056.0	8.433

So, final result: 8.126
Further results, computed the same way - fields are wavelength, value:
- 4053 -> 7.709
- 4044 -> 8.166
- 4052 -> 7.448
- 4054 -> 7.932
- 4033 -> 6.935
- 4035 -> 7.273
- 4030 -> 7.228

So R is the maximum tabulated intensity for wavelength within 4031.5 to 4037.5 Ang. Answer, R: 8.25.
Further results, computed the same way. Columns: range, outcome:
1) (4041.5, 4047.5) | 8.166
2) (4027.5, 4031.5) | 7.499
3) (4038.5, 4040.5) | 7.953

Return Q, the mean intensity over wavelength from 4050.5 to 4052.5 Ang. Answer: 7.73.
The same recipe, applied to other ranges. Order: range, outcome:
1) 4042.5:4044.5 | 8.15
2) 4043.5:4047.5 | 8.05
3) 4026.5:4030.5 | 7.61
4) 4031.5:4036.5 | 7.19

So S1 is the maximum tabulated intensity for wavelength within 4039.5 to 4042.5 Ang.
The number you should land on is 7.667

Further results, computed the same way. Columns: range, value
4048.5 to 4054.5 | 8.209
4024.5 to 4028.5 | 8.713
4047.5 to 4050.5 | 8.249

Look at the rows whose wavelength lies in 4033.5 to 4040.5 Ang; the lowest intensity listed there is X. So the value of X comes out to 7.004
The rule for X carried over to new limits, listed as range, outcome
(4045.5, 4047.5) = 8.062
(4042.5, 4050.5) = 7.817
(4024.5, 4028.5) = 7.499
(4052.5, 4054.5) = 7.709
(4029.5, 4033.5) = 6.834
